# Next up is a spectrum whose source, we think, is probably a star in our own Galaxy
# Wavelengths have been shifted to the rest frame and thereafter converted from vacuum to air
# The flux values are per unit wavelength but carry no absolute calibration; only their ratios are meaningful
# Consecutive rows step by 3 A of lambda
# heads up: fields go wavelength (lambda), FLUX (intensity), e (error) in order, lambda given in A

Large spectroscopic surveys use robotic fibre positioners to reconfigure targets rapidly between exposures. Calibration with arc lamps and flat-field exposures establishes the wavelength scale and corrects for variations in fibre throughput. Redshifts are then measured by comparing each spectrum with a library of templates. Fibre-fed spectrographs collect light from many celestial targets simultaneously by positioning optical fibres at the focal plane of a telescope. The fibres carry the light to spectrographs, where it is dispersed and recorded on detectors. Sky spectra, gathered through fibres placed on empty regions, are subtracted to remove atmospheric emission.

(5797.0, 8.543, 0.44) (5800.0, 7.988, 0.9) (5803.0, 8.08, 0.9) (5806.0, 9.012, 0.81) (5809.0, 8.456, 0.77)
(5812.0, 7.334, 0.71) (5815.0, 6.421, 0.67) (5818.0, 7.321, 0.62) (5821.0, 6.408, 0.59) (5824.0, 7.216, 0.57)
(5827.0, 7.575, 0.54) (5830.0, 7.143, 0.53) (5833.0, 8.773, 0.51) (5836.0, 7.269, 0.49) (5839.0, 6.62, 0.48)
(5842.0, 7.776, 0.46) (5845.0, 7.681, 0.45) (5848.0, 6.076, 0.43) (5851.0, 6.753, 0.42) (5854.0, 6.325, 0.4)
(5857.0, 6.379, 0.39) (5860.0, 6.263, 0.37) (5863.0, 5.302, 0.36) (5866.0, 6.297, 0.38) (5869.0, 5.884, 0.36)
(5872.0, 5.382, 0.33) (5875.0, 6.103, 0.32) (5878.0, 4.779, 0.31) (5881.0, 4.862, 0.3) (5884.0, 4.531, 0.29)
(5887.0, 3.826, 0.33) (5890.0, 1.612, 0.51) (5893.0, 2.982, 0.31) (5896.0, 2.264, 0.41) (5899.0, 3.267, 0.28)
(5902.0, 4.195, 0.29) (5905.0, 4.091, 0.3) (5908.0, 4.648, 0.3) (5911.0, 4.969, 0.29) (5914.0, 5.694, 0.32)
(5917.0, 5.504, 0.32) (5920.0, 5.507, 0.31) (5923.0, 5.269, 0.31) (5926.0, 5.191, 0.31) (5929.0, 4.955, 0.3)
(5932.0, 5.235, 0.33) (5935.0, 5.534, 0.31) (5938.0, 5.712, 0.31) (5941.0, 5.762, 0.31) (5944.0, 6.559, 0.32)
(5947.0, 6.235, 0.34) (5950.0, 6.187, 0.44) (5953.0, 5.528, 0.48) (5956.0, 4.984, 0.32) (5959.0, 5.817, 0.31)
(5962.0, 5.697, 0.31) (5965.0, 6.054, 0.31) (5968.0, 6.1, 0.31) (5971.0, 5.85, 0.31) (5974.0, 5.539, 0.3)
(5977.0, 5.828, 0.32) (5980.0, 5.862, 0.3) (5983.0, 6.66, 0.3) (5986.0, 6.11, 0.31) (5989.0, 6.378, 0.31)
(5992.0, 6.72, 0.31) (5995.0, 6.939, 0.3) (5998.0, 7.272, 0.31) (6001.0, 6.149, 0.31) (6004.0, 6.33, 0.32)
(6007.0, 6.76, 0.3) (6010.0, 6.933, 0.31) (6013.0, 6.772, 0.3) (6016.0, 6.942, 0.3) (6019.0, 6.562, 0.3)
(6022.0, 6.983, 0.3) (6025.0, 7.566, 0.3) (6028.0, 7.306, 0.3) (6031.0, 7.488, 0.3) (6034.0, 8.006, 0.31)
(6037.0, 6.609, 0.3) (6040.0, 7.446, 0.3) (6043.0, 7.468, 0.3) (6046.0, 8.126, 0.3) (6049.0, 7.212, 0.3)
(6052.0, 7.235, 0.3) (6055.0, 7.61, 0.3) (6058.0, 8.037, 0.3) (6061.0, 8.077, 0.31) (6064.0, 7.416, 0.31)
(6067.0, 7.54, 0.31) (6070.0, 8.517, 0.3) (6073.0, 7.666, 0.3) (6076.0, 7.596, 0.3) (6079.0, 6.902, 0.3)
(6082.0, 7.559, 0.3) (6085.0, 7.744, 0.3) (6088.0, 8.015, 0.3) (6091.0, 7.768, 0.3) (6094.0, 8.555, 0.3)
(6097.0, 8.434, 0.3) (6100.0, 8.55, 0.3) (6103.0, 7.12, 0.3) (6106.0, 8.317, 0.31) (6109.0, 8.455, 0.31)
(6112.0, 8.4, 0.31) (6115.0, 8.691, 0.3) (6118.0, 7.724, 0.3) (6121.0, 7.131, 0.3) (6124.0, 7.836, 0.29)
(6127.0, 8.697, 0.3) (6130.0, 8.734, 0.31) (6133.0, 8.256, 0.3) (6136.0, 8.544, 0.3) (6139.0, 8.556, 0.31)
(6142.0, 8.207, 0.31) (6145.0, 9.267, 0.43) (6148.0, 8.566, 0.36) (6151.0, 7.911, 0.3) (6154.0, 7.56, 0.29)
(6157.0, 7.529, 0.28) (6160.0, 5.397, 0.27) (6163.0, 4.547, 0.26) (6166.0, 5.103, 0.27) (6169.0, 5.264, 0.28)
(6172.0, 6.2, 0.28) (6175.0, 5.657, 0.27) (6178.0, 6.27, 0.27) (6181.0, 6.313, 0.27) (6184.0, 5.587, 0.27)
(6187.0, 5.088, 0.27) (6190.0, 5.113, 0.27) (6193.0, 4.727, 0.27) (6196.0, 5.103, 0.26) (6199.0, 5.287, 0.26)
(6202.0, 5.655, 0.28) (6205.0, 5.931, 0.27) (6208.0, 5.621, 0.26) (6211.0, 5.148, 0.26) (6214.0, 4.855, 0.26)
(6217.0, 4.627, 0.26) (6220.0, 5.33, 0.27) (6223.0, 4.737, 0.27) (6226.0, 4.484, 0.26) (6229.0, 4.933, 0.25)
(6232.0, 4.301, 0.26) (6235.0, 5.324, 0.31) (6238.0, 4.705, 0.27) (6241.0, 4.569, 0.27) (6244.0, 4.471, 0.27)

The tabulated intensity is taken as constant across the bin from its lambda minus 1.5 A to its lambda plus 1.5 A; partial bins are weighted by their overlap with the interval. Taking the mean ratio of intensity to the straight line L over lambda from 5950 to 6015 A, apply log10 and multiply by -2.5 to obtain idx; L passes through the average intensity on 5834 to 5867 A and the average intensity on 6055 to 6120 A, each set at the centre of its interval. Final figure 0.19 mag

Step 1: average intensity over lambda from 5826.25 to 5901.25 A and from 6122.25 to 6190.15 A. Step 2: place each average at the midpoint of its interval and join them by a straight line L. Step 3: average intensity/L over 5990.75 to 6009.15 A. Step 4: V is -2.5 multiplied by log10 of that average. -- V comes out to -0.07 mag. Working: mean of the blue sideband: 5.64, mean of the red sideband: 7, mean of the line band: 6.7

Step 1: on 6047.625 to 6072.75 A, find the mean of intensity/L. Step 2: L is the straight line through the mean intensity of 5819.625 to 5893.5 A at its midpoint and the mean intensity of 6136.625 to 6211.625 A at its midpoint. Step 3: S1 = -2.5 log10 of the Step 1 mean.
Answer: -0.24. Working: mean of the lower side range 6.03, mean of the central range 7.71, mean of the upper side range 6.26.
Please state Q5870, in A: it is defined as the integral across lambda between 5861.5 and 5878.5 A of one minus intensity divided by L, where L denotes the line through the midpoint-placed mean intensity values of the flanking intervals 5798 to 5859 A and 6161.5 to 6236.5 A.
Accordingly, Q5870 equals 3.4 A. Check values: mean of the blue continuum 7.33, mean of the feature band 5.67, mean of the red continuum 5.25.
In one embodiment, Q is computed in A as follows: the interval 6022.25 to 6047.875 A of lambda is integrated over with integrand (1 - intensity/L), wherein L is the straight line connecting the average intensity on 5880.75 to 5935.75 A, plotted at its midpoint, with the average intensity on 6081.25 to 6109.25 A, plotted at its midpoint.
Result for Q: -2.2 A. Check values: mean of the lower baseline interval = 4.4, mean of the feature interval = 7.47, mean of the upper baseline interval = 8.05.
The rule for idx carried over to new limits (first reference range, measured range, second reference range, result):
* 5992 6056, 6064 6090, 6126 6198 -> -0.11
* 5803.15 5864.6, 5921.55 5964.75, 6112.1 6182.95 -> 0.27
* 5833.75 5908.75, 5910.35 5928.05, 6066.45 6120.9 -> 0.10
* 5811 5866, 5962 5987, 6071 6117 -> 0.24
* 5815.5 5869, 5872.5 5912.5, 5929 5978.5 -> 0.49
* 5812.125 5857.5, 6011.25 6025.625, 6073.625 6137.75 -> 0.12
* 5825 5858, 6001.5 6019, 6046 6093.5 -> 0.13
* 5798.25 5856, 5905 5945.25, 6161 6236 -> 0.26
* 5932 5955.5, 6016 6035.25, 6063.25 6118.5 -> -0.04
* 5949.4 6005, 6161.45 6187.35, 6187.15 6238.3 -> -0.07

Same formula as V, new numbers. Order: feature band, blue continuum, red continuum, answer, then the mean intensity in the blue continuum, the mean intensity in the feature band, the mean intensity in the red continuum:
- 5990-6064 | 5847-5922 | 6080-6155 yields -0.04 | 4.93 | 7.19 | 8.18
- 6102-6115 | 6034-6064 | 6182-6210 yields -0.22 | 7.55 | 8.18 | 5.36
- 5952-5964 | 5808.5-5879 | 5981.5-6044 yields 0.23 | 6.72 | 5.53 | 6.92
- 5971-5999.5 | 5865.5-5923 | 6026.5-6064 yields 0.00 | 4.54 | 6.34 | 7.55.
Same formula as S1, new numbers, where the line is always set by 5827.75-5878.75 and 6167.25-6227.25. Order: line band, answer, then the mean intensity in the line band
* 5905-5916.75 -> 0.257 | 5.02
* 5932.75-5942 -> 0.116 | 5.63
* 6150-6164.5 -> -0.189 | 6.54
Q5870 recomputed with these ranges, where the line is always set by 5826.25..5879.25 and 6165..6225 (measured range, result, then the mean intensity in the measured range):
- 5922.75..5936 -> 2.27 A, 5.22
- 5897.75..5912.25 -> 4.88 A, 4.24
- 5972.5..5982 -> 0.53 A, 5.79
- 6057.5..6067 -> -3.15 A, 7.78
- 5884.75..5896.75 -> 6.76 A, 2.81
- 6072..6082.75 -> -3.02 A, 7.41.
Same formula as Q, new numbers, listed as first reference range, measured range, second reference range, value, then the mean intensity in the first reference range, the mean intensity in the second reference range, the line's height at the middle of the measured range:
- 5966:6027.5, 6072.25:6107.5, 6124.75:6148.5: 0.2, 6.52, 8.58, 7.89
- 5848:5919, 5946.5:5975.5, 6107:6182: -0.7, 4.9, 7.41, 5.64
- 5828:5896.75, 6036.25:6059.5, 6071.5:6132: 0.0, 5.74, 8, 7.49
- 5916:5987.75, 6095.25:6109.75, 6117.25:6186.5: -2.9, 5.74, 7.13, 6.79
